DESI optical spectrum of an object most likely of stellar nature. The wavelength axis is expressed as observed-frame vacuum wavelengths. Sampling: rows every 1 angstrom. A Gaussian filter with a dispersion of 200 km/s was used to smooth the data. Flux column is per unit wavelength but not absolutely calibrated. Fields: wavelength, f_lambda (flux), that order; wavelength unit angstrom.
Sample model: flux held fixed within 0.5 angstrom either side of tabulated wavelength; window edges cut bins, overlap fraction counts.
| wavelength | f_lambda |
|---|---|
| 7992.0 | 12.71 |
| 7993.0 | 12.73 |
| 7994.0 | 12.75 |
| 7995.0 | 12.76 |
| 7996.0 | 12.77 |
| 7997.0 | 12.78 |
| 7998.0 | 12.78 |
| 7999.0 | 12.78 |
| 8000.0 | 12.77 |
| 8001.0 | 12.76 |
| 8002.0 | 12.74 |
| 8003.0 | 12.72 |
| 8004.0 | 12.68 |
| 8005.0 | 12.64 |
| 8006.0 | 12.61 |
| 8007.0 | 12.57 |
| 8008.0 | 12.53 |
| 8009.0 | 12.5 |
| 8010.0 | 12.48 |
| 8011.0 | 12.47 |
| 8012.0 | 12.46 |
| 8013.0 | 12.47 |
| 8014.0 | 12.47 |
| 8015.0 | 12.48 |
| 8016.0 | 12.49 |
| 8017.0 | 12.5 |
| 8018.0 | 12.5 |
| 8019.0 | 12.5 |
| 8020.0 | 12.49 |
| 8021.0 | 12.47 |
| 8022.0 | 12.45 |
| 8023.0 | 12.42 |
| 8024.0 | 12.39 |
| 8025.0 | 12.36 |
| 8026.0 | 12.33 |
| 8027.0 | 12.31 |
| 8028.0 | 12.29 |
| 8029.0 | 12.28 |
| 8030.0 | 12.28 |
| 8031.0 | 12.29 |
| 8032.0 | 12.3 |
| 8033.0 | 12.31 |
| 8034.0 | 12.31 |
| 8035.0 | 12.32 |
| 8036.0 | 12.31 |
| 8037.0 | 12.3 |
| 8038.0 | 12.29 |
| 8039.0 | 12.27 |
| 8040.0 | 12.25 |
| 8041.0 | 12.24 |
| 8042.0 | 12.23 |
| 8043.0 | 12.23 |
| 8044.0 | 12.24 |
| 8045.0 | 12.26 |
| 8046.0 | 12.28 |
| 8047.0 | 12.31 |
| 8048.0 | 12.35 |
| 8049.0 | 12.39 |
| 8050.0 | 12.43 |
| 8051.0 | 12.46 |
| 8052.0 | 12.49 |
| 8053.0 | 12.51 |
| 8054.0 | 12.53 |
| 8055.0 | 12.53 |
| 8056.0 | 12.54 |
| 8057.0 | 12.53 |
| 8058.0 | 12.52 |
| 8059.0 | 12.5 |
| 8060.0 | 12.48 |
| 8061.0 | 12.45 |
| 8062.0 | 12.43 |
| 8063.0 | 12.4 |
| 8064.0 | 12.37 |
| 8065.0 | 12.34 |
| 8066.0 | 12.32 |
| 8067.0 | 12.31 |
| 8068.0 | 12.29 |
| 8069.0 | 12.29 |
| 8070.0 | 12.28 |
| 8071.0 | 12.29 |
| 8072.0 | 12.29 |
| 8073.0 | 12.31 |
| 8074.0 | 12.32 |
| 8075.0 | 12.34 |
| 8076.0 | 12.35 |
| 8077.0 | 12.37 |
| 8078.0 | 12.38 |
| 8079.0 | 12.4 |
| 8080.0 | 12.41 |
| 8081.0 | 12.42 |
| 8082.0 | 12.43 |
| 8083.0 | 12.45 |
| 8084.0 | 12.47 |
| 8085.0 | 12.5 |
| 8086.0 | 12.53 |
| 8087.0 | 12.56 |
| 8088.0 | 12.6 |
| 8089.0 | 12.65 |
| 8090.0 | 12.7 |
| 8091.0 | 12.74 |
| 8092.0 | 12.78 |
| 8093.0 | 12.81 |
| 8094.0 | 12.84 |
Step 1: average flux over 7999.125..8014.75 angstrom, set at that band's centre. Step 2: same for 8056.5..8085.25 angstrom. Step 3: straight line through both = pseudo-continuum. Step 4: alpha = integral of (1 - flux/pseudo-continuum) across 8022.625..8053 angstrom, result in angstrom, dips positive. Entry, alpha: 0.42 angstrom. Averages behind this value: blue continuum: 12.6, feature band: 12.3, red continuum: 12.4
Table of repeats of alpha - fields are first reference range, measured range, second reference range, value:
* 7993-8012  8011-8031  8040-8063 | 0.2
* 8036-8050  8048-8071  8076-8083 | -0.2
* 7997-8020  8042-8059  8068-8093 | 0.1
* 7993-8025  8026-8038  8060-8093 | 0.2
